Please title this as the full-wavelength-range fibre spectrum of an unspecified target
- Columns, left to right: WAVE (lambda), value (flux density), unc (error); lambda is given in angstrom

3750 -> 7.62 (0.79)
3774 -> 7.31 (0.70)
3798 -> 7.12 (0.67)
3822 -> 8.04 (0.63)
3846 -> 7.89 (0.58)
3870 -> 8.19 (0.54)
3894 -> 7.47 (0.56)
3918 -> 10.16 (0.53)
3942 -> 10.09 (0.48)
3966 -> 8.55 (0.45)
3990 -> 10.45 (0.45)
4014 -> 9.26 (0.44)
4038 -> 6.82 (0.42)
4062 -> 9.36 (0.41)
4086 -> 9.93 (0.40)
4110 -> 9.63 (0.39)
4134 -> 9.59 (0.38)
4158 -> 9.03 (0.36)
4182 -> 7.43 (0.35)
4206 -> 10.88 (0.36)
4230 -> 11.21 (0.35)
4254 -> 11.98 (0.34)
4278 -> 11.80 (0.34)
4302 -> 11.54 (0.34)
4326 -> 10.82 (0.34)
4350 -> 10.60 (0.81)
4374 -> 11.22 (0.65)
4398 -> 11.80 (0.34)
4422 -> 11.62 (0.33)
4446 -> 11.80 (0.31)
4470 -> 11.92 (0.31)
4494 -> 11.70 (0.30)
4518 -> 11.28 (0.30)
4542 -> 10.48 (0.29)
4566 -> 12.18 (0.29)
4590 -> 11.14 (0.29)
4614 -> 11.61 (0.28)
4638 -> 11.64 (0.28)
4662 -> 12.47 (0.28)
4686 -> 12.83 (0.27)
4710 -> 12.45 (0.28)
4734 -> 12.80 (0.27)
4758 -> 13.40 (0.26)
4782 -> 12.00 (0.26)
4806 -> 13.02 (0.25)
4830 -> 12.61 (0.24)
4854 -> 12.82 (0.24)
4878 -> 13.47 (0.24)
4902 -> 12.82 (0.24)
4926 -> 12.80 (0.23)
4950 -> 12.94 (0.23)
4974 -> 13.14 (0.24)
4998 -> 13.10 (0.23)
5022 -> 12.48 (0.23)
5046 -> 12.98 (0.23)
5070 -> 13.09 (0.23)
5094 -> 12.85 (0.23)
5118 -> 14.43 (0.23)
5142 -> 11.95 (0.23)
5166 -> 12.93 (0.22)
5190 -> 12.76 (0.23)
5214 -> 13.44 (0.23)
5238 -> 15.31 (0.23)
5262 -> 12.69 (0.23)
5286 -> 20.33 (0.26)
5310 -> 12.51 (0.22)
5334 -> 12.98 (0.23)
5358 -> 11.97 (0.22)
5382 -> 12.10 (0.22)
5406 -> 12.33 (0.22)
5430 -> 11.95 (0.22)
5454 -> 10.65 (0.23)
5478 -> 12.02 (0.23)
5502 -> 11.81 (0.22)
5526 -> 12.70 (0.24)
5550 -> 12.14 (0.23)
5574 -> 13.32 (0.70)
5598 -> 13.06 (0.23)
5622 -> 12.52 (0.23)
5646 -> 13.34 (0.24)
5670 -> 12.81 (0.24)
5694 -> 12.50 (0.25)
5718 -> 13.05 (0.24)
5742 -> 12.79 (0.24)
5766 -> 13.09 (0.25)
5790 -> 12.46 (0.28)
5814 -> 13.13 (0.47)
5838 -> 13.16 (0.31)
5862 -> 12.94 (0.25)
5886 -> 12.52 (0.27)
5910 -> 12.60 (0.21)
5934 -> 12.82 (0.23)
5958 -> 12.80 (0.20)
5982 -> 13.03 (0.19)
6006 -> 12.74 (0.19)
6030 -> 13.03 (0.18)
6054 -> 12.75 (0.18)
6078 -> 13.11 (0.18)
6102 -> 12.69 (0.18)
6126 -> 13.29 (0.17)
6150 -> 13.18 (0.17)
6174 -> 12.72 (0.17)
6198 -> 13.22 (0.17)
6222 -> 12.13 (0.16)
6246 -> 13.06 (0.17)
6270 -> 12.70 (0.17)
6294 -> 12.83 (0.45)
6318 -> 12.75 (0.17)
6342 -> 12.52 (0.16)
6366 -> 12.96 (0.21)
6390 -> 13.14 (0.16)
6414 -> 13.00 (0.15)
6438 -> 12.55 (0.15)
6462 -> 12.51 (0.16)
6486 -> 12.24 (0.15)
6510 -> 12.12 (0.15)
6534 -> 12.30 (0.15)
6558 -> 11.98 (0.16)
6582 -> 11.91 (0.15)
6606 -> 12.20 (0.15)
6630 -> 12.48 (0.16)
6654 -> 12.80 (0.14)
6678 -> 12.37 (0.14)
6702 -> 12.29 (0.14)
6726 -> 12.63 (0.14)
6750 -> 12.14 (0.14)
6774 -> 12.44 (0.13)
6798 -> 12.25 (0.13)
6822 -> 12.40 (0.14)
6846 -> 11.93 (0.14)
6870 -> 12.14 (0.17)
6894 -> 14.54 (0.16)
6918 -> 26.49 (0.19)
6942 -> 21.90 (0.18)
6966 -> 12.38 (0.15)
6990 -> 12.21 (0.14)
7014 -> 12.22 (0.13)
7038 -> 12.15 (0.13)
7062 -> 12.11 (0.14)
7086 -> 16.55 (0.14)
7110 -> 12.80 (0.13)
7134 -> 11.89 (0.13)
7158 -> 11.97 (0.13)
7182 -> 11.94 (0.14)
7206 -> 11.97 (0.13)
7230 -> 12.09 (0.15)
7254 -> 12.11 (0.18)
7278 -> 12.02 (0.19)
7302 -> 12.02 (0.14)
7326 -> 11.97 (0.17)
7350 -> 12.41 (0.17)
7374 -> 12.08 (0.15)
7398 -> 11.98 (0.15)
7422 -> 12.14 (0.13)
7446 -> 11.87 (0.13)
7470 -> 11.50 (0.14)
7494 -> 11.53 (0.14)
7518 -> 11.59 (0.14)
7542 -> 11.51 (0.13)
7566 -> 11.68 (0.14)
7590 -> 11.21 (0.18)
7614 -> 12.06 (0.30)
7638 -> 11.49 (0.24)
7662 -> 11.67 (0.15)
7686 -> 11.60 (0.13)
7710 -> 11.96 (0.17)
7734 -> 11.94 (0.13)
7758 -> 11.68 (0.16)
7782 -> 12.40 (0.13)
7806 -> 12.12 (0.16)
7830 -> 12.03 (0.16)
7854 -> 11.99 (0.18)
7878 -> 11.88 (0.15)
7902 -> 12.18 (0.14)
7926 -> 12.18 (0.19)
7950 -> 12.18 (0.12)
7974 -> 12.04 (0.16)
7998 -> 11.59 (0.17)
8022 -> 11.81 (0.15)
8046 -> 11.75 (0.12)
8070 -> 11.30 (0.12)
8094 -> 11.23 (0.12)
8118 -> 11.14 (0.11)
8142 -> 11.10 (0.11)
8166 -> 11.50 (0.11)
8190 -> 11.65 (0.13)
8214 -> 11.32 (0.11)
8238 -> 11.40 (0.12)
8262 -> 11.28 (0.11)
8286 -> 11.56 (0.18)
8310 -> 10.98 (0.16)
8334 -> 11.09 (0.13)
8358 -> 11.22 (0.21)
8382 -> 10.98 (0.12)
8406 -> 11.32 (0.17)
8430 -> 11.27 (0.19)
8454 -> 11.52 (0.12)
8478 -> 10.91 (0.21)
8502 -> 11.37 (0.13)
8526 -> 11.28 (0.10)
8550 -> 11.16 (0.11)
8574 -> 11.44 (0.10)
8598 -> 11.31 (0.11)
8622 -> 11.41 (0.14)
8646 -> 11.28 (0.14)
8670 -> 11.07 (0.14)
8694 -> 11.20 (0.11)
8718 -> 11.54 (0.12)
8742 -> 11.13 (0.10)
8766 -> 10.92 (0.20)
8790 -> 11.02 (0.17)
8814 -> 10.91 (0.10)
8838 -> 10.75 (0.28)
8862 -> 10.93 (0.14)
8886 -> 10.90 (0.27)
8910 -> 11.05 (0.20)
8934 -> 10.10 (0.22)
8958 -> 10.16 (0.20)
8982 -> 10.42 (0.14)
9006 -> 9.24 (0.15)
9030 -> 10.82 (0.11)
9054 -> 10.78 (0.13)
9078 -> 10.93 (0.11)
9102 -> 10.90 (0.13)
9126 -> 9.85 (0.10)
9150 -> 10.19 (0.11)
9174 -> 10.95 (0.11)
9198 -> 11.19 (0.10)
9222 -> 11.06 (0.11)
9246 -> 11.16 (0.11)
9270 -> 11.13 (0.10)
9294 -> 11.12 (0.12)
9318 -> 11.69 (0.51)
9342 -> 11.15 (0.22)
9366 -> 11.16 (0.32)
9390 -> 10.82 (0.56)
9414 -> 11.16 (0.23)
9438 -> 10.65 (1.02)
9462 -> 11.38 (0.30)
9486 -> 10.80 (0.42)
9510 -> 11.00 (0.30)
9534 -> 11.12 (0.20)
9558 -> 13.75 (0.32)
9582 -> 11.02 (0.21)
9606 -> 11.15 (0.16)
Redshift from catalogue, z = 0.05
